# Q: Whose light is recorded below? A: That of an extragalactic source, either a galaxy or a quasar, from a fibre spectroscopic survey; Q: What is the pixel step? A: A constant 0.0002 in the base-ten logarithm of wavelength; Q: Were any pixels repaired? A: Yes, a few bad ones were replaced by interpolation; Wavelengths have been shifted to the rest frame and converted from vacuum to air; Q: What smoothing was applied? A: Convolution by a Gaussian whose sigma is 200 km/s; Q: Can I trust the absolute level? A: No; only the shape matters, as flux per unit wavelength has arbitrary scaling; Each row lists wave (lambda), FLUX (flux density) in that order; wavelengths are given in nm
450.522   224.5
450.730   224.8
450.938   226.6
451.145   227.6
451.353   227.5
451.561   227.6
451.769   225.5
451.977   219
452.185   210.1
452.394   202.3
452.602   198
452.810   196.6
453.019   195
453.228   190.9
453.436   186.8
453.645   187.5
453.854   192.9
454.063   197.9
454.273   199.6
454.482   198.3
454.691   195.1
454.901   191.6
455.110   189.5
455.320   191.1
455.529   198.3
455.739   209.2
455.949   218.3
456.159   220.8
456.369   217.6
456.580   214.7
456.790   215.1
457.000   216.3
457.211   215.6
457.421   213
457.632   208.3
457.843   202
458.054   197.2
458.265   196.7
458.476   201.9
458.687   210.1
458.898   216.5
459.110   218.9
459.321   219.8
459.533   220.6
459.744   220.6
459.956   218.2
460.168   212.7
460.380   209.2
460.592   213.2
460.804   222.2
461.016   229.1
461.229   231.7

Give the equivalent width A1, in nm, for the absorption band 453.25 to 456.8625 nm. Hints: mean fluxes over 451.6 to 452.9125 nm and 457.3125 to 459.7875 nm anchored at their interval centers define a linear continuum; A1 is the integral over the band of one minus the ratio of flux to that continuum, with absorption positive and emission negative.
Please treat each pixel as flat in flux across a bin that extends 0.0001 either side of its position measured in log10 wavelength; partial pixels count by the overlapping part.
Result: 0.152 nm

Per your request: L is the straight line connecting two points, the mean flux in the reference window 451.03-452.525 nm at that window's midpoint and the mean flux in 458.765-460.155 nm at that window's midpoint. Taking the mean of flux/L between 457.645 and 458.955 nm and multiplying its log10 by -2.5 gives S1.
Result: 0.08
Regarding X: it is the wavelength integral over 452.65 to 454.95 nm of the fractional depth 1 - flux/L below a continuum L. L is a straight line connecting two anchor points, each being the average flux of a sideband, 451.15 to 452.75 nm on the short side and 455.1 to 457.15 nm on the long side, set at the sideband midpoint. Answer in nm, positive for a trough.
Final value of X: 0.21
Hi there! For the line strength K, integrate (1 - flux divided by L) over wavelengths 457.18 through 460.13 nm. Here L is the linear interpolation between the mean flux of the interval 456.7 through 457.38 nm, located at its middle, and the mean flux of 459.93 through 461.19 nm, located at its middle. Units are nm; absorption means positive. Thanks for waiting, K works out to 0.07 nm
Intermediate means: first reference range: 216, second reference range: 218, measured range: 211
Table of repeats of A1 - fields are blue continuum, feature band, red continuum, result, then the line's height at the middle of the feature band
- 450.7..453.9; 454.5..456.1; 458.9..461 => 0.095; 212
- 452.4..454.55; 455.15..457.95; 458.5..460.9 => -0.069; 205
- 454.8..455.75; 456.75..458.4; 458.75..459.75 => 0.007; 209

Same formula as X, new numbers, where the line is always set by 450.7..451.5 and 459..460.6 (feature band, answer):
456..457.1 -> 0.018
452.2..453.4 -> 0.149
